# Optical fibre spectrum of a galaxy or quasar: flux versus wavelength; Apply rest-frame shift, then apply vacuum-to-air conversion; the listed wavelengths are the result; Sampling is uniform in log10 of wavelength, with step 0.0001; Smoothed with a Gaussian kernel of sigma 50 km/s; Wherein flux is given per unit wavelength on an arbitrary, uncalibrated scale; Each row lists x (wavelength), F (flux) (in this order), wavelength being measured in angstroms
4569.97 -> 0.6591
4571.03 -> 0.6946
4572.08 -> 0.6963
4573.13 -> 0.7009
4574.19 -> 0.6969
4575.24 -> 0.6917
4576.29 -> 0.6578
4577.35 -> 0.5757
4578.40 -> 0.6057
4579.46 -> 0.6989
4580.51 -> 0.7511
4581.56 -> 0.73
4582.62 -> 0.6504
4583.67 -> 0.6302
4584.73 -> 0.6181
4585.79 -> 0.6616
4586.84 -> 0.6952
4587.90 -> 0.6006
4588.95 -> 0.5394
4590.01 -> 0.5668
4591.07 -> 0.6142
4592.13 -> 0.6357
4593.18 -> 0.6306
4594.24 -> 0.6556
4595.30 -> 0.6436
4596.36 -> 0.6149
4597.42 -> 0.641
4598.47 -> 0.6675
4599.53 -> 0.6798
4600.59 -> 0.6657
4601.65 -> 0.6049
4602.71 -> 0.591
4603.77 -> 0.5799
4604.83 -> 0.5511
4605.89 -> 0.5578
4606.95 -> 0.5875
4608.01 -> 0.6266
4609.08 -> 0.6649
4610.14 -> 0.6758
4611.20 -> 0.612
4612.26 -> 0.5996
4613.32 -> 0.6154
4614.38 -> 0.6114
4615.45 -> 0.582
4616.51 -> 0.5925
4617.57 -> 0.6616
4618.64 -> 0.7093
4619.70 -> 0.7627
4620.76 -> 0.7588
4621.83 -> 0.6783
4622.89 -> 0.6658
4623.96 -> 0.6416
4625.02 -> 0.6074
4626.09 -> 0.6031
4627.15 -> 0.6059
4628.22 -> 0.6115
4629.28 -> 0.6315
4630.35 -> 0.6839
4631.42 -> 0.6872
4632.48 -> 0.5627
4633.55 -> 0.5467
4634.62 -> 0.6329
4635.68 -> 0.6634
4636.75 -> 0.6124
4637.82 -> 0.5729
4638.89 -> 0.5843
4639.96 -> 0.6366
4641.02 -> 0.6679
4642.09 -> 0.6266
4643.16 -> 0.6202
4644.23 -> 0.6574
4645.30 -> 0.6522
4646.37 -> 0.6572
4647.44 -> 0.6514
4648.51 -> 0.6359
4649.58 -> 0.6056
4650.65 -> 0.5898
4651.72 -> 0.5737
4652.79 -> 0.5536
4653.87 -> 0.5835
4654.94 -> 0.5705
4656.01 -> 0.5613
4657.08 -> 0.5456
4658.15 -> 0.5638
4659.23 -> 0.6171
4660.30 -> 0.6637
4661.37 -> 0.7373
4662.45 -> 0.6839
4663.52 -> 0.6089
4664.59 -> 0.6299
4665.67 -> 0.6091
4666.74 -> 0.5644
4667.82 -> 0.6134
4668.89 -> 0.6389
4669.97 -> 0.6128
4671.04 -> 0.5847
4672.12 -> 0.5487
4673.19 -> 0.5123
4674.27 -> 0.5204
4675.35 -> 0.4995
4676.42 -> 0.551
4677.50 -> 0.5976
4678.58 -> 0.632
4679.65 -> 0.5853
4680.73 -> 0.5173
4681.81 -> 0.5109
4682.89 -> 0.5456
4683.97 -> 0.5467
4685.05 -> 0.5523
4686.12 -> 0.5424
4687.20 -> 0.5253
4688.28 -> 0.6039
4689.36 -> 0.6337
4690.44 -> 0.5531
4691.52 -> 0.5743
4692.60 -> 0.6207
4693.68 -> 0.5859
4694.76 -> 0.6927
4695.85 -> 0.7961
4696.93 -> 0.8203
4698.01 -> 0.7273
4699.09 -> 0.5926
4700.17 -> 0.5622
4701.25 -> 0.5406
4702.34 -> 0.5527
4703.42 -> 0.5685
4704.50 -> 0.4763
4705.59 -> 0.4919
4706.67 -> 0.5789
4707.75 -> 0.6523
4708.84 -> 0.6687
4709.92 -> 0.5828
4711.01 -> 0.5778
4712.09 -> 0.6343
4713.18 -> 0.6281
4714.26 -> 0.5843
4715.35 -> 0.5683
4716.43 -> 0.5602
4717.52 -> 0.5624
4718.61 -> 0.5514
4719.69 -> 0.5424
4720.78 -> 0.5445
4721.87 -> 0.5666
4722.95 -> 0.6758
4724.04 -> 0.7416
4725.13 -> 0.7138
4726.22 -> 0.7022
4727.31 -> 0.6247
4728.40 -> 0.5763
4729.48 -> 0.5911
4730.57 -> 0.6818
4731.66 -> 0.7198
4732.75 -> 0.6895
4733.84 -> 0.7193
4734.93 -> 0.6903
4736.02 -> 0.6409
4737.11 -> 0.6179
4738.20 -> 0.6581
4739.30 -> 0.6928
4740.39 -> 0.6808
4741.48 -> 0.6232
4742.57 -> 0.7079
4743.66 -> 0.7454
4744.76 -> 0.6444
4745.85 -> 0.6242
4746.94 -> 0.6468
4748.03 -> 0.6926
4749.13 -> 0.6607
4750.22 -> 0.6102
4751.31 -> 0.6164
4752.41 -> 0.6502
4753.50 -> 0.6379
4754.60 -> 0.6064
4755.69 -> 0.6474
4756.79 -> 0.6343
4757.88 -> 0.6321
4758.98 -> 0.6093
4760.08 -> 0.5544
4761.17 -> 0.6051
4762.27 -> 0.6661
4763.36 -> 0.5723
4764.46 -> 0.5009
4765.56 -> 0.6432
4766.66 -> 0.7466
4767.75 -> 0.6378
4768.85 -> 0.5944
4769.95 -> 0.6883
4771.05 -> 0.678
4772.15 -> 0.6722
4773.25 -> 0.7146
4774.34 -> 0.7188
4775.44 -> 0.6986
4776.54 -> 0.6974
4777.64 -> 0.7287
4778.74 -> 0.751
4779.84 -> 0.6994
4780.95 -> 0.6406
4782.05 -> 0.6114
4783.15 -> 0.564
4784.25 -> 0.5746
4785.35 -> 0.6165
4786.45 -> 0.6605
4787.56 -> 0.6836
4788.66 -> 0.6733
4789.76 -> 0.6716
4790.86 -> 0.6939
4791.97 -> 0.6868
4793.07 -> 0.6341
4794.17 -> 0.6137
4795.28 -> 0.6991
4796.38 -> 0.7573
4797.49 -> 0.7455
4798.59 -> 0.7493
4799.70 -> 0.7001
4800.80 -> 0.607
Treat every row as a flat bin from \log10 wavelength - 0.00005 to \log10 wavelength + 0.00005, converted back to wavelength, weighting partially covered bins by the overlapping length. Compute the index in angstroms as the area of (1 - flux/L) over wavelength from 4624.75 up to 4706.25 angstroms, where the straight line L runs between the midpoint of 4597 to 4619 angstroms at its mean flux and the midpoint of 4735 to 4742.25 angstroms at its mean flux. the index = 4.6 angstroms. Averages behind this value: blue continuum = 0.622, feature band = 0.601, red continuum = 0.656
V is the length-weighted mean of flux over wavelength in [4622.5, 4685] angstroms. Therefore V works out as 0.603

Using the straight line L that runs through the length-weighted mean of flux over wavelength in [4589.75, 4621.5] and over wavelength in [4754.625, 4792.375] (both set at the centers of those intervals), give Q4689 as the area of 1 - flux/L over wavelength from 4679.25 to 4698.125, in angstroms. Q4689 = 1.1 angstroms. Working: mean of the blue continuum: 0.633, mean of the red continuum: 0.651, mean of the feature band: 0.605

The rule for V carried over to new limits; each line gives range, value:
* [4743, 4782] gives 0.653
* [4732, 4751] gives 0.667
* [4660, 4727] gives 0.599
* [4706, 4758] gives 0.637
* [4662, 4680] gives 0.588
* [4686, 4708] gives 0.605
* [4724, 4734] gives 0.671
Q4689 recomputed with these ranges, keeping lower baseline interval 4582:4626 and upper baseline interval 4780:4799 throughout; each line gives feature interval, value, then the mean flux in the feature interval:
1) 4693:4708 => 0.7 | 0.616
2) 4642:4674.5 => 1.8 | 0.607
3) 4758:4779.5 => 0.1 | 0.657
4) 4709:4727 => 1.1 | 0.61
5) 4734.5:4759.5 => 0.2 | 0.651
